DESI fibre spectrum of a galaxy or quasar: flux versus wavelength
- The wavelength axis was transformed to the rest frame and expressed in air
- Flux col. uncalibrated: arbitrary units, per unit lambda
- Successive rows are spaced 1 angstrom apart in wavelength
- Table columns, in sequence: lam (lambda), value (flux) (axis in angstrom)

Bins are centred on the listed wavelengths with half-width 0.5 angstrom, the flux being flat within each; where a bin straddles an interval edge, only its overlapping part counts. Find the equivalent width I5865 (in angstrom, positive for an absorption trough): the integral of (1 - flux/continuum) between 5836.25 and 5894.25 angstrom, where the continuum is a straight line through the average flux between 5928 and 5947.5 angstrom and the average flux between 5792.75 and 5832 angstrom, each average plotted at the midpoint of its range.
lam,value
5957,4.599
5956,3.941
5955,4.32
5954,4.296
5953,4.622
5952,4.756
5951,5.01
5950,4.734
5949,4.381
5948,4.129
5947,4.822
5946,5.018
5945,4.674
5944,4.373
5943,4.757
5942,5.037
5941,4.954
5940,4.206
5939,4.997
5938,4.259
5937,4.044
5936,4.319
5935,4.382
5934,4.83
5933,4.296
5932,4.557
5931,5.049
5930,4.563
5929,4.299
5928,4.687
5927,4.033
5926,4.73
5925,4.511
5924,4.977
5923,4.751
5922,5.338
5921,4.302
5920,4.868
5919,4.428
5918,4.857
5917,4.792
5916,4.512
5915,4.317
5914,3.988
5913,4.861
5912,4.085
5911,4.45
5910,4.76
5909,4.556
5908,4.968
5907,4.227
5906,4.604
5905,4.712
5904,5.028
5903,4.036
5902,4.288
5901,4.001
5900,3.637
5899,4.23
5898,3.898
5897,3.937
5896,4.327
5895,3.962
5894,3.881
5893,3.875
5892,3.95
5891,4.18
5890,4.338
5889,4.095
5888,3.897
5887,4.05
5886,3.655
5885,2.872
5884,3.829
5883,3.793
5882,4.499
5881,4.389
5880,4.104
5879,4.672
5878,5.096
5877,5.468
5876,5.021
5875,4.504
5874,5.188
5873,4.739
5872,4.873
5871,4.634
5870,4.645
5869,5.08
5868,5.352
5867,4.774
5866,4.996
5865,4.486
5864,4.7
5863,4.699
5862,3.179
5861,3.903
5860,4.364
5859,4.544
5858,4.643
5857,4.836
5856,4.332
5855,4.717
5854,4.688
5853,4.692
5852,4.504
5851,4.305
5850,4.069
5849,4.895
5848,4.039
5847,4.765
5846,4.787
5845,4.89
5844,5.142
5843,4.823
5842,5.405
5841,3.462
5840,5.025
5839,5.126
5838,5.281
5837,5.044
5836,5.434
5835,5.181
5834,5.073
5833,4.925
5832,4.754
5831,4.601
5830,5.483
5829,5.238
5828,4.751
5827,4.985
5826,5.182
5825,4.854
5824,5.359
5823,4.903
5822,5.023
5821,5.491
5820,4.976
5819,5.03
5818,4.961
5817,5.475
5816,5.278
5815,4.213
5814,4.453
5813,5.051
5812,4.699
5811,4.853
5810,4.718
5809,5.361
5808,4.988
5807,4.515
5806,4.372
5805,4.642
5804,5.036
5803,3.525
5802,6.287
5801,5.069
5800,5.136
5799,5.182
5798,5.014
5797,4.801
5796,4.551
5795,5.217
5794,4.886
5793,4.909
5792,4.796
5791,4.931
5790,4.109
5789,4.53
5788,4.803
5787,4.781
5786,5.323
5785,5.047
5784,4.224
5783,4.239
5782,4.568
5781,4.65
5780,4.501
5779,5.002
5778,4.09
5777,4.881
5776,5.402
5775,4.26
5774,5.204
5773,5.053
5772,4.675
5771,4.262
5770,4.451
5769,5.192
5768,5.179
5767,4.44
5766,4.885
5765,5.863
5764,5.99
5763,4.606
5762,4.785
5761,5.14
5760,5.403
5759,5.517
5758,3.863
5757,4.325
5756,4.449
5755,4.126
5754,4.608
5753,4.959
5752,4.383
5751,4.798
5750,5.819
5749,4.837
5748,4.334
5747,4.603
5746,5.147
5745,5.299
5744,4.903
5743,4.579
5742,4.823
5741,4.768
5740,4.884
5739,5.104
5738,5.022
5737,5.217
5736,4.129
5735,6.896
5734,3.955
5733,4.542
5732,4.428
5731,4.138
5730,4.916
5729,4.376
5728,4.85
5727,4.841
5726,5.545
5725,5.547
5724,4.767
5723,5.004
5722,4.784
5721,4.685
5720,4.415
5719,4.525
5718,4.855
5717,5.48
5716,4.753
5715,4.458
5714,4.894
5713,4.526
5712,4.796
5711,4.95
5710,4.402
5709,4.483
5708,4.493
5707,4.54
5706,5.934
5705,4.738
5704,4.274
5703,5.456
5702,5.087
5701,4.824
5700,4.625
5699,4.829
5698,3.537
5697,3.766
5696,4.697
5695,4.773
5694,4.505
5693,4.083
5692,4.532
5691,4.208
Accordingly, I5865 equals 3.4 angstrom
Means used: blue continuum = 4.95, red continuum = 4.6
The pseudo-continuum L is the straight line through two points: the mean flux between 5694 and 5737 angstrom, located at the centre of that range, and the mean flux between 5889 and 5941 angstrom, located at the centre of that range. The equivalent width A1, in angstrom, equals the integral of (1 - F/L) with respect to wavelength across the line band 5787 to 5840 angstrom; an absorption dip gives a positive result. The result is -4.0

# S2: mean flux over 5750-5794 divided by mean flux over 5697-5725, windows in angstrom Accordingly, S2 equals 1.01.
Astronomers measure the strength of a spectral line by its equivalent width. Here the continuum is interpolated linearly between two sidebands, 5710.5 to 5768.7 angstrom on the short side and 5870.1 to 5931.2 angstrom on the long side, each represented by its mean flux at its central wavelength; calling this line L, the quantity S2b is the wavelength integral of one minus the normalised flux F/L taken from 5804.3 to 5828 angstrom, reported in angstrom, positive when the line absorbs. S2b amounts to -1.4 angstrom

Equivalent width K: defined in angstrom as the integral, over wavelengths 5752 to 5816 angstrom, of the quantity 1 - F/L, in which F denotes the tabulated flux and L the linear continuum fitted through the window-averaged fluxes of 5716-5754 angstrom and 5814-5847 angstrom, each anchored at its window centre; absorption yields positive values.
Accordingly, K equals 1.6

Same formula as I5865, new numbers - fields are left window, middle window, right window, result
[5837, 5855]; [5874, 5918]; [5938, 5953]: 3.7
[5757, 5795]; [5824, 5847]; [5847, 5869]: -1.8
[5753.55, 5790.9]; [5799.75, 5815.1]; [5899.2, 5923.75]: -0.4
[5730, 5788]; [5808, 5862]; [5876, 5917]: -3.7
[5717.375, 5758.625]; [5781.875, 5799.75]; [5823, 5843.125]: 0.4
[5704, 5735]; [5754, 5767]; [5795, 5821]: -0.1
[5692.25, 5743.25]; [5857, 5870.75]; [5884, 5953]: -0.2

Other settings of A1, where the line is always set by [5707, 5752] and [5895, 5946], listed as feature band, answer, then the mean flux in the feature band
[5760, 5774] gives -0.7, 4.99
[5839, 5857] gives -0.1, 4.64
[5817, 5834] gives -1.4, 5.05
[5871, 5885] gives 0.0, 4.57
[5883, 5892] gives 1.4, 3.87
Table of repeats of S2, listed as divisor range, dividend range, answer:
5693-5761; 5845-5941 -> 0.93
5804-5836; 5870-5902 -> 0.86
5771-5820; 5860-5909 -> 0.91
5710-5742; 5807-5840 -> 1.04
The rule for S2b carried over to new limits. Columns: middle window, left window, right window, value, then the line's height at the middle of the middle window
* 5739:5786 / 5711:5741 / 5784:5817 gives 0.3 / 4.84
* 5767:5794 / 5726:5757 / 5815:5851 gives 0.7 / 4.86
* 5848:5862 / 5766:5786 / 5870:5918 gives 0.1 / 4.47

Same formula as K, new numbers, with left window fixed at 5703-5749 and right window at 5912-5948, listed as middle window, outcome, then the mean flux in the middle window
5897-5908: 0.82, 4.28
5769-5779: 0.06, 4.74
